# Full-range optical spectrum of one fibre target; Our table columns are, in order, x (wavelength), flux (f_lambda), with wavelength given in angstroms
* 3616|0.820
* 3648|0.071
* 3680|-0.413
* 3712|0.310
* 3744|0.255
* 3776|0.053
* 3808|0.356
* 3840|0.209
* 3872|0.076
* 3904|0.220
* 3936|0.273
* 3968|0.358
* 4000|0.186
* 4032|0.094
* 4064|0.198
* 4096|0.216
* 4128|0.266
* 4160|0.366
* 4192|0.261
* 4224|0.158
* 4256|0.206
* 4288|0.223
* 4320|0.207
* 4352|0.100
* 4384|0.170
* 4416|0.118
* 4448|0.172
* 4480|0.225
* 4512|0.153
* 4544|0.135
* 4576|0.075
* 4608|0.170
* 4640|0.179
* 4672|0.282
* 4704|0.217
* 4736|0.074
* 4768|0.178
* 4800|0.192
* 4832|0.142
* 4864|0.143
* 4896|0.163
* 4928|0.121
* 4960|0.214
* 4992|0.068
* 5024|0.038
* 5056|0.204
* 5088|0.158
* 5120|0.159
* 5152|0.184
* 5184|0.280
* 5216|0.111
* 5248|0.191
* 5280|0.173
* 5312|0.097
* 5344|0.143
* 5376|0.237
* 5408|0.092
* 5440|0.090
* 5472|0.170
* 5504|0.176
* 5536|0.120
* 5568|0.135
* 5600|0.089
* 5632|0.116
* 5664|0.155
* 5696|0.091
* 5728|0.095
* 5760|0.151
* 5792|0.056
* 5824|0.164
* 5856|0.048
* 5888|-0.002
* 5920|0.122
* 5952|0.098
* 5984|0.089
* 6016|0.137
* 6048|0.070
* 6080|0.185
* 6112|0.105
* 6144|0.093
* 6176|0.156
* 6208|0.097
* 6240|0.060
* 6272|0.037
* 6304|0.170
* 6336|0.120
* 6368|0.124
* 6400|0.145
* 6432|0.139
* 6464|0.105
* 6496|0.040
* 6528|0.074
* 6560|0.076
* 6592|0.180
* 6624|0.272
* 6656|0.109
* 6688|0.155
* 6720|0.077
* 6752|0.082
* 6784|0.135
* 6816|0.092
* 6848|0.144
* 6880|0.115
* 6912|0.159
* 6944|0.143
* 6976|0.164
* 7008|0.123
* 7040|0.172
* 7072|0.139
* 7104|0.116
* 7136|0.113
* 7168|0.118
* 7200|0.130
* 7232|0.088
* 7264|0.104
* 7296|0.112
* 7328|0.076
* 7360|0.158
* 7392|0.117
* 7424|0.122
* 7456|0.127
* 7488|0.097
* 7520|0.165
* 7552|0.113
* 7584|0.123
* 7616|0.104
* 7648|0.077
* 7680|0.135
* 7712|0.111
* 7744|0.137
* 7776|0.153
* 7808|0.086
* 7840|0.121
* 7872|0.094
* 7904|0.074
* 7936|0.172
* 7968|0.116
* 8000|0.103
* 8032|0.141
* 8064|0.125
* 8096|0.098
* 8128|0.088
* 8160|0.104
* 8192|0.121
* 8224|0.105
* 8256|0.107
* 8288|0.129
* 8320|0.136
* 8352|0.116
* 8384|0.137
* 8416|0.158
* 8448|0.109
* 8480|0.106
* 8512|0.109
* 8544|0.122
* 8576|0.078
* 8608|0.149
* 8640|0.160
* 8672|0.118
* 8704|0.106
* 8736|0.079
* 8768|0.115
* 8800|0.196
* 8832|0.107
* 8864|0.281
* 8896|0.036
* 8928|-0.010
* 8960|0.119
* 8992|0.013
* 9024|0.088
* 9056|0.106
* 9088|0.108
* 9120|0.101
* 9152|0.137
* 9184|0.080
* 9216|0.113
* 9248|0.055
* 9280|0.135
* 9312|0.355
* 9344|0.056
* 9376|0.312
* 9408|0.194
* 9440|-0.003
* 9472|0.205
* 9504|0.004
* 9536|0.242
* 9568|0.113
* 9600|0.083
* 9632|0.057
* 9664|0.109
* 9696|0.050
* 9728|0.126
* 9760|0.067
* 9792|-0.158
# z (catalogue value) 0.773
